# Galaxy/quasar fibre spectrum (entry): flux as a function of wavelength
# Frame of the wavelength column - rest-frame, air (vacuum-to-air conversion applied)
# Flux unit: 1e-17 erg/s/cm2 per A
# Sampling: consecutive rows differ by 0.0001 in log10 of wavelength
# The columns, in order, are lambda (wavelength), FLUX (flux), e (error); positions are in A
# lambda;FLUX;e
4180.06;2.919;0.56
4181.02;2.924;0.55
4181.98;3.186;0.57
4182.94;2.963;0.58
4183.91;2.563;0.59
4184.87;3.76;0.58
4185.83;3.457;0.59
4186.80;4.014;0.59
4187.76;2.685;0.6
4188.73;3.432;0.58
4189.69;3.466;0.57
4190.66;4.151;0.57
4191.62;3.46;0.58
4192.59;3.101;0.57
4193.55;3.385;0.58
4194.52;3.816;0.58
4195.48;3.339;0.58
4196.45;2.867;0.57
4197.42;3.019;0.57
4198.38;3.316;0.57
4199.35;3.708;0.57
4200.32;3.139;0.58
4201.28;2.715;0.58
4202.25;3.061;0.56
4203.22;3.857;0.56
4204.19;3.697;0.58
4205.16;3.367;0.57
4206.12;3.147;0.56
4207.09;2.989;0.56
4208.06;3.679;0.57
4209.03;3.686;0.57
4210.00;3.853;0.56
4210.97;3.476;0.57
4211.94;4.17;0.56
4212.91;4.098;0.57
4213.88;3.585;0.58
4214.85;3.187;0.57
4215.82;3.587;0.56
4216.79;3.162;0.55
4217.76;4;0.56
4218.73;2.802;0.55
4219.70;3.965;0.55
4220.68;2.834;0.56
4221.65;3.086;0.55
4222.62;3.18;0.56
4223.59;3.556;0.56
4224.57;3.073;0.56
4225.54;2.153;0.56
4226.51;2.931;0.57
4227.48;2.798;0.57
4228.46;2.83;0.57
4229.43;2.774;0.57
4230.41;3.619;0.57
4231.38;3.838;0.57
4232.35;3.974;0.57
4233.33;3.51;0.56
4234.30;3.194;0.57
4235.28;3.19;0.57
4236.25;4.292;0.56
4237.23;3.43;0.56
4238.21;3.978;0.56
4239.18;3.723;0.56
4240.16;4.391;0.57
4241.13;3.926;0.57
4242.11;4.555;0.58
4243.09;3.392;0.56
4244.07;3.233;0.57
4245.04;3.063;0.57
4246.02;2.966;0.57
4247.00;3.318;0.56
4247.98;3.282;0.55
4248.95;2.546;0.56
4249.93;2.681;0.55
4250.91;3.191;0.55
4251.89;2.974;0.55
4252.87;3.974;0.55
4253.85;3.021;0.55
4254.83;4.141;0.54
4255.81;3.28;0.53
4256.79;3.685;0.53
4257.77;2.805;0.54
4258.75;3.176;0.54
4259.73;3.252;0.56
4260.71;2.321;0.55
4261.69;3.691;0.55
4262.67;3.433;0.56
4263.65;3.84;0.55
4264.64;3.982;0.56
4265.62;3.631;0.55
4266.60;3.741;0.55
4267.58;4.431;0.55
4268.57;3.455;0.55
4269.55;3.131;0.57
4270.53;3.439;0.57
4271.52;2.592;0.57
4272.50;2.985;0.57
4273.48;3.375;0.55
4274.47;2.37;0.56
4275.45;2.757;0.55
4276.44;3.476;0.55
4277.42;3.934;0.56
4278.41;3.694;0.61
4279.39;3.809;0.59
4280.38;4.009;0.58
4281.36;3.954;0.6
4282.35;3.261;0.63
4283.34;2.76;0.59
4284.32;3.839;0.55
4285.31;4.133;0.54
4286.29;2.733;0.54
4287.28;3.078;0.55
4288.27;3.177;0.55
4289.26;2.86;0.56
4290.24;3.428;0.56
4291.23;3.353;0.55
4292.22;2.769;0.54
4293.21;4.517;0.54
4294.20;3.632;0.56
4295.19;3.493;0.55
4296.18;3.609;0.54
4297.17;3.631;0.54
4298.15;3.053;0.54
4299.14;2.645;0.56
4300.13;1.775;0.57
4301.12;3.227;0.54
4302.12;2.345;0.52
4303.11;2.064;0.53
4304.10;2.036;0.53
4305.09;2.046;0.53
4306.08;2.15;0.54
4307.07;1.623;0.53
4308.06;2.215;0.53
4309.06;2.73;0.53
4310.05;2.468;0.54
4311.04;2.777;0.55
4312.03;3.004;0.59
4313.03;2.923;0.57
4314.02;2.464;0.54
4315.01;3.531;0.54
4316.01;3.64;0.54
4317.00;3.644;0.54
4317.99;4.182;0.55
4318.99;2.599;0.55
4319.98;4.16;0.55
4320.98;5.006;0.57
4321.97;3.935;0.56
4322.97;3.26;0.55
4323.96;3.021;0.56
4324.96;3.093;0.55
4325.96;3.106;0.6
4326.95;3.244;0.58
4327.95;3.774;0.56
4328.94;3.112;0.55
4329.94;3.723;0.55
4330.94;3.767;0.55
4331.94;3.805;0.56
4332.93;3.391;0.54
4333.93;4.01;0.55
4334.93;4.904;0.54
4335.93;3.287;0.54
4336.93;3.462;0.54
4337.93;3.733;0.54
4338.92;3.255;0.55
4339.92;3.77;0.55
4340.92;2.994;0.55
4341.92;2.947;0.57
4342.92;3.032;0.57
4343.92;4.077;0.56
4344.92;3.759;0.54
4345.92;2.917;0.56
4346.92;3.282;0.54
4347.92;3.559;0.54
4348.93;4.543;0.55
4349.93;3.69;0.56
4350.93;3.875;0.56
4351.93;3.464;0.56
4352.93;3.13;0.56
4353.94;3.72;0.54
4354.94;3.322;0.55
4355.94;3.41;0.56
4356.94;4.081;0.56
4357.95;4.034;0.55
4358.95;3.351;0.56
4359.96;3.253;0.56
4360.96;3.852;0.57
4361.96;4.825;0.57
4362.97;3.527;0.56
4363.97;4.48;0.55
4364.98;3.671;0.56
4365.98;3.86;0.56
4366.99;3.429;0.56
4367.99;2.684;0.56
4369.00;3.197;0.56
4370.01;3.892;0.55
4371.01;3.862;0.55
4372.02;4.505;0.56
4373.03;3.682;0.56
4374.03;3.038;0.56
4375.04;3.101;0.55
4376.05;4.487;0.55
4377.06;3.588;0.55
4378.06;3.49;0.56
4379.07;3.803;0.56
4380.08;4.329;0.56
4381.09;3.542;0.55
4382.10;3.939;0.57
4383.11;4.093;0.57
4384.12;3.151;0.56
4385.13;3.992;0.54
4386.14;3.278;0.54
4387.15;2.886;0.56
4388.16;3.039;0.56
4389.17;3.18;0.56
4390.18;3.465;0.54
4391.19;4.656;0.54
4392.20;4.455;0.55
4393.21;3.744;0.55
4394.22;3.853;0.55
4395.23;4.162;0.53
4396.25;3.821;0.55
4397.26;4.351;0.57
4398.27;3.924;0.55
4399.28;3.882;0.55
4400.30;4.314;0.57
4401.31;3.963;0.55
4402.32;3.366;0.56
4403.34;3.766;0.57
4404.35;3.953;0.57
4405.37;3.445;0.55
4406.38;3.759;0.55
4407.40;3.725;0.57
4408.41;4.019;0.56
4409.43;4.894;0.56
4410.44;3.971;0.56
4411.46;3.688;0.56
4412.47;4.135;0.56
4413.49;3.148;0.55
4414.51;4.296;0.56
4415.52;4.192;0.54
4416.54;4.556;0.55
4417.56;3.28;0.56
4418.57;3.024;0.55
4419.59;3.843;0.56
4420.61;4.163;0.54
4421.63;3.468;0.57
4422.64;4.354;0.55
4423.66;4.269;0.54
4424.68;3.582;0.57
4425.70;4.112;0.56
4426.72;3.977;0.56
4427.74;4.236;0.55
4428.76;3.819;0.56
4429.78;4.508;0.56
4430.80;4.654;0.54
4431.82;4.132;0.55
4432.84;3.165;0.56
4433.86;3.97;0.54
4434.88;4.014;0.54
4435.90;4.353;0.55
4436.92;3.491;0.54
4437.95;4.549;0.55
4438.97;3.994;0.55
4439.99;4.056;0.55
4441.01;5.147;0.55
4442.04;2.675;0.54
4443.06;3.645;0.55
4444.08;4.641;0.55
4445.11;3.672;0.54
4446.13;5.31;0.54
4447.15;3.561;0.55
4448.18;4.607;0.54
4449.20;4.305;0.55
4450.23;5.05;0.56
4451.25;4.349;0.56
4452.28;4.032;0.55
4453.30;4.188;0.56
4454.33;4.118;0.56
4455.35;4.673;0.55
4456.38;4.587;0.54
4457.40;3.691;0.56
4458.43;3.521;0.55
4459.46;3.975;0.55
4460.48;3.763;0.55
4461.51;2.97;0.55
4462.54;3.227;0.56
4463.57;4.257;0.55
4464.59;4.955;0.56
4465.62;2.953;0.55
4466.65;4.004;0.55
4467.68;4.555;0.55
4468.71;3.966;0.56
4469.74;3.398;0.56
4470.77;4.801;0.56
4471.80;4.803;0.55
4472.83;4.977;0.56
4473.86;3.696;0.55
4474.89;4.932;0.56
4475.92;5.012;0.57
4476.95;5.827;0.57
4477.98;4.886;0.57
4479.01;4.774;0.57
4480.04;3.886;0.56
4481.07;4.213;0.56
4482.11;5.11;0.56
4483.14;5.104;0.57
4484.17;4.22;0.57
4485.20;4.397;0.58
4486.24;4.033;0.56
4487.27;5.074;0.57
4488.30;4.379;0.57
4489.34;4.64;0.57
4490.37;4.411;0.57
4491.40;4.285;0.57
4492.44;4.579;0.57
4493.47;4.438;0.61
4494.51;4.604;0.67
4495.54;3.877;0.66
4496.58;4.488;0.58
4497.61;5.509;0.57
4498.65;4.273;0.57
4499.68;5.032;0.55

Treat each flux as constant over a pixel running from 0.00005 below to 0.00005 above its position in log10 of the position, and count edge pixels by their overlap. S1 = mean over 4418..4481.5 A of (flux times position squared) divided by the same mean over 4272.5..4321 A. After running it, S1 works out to 1.4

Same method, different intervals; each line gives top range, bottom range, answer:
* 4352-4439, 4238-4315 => 1.26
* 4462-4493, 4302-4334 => 1.53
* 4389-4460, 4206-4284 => 1.28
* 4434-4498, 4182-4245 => 1.41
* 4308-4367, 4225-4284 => 1.08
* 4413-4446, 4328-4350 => 1.16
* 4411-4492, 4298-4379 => 1.30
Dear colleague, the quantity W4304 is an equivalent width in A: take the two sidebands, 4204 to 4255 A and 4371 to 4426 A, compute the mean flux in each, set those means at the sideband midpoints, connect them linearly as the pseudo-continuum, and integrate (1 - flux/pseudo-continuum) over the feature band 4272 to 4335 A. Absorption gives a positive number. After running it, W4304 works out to 6.5 A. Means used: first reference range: 3.41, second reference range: 3.83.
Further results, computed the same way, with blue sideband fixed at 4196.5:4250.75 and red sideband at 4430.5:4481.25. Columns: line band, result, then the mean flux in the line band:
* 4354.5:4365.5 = 0.17 A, 3.8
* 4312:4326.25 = 1.01 A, 3.46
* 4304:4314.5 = 3.62 A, 2.42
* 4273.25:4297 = 1.19 A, 3.42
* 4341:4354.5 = 1.06 A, 3.52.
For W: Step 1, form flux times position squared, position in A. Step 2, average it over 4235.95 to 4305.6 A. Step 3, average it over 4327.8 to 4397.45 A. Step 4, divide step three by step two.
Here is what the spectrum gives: 1.2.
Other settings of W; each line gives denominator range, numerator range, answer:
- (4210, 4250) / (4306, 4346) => 1.03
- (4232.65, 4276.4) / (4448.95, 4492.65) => 1.41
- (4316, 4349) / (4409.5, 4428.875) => 1.14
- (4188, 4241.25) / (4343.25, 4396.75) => 1.16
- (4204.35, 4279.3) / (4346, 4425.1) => 1.19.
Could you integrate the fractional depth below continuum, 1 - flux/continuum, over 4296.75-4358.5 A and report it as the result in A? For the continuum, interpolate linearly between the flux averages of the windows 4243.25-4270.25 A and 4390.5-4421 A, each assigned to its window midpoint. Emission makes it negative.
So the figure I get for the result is 6.0 A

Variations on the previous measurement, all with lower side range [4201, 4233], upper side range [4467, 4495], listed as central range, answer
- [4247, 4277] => 2.29 A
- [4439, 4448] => 0.57 A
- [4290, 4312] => 5.53 A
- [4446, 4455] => 0.12 A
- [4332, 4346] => 1.23 A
